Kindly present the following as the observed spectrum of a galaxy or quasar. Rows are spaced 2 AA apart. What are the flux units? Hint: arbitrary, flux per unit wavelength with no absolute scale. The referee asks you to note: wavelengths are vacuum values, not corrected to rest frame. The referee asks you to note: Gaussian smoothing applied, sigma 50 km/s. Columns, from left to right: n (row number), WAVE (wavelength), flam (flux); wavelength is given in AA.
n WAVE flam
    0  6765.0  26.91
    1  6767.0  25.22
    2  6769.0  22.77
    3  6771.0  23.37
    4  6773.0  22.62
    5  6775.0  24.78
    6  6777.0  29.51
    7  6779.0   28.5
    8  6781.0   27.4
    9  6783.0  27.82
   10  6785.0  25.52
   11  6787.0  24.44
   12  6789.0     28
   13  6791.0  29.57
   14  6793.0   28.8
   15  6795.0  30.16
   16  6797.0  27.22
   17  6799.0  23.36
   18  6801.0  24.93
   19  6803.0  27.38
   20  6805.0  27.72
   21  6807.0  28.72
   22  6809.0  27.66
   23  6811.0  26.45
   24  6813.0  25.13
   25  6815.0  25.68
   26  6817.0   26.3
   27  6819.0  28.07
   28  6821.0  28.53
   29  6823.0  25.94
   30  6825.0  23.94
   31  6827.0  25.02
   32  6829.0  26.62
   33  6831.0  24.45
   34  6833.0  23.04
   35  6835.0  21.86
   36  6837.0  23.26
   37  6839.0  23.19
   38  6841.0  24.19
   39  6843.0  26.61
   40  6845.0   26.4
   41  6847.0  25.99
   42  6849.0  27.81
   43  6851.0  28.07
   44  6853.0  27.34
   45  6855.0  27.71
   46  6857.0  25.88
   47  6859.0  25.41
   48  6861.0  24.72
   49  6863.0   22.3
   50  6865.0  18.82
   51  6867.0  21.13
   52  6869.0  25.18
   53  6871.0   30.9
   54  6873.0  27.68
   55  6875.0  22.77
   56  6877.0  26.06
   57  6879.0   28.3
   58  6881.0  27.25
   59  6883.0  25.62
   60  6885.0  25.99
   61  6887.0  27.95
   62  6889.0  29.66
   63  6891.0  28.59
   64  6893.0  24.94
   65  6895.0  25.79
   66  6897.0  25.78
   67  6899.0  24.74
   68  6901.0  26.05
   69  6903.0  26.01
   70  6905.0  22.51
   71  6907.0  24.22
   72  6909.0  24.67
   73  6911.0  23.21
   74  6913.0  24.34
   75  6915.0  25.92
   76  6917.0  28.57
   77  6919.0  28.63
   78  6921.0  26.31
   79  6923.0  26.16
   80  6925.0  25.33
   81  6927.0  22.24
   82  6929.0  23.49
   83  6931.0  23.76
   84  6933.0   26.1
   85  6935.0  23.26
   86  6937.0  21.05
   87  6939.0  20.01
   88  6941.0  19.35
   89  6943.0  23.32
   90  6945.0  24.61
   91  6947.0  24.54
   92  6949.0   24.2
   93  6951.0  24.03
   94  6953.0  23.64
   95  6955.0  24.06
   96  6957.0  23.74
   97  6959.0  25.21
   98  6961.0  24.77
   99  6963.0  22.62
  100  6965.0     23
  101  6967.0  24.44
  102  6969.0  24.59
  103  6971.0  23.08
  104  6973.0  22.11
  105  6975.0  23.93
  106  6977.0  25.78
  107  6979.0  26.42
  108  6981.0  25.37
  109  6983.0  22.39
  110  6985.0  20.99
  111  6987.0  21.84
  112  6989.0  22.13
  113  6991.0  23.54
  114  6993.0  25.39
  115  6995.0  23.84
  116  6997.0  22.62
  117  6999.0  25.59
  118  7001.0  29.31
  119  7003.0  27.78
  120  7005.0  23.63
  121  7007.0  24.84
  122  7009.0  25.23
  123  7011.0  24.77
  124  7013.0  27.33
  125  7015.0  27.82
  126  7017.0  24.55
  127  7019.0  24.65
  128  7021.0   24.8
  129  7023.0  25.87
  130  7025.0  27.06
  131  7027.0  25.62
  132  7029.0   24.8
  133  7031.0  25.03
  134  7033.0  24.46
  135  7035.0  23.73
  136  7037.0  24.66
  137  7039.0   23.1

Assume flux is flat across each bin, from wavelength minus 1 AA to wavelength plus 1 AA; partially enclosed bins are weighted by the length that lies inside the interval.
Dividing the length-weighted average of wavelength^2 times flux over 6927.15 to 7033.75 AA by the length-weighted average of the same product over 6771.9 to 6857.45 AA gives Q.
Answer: 1.0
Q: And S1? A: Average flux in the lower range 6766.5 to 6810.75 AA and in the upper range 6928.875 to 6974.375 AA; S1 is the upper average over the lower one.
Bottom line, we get 0.88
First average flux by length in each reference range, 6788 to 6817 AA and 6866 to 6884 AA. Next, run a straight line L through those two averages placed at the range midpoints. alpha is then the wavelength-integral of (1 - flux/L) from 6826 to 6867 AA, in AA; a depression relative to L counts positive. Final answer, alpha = 2.59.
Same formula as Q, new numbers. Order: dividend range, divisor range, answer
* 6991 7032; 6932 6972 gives 1.10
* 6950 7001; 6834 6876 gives 0.99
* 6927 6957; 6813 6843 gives 0.96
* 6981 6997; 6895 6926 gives 0.92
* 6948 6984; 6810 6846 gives 0.99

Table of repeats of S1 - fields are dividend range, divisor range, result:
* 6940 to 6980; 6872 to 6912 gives 0.92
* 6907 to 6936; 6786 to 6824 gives 0.93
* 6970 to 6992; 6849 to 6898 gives 0.90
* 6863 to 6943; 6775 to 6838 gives 0.95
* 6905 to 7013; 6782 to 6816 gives 0.90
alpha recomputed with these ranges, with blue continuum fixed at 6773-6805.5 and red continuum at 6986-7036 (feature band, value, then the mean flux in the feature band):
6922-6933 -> 0.61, 24.4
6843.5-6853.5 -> -0.22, 27.1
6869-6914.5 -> 0.18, 26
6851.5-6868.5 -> 1.35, 24.3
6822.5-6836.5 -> 1.24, 24.3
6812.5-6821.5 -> 0.02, 26.7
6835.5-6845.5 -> 0.78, 24.5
